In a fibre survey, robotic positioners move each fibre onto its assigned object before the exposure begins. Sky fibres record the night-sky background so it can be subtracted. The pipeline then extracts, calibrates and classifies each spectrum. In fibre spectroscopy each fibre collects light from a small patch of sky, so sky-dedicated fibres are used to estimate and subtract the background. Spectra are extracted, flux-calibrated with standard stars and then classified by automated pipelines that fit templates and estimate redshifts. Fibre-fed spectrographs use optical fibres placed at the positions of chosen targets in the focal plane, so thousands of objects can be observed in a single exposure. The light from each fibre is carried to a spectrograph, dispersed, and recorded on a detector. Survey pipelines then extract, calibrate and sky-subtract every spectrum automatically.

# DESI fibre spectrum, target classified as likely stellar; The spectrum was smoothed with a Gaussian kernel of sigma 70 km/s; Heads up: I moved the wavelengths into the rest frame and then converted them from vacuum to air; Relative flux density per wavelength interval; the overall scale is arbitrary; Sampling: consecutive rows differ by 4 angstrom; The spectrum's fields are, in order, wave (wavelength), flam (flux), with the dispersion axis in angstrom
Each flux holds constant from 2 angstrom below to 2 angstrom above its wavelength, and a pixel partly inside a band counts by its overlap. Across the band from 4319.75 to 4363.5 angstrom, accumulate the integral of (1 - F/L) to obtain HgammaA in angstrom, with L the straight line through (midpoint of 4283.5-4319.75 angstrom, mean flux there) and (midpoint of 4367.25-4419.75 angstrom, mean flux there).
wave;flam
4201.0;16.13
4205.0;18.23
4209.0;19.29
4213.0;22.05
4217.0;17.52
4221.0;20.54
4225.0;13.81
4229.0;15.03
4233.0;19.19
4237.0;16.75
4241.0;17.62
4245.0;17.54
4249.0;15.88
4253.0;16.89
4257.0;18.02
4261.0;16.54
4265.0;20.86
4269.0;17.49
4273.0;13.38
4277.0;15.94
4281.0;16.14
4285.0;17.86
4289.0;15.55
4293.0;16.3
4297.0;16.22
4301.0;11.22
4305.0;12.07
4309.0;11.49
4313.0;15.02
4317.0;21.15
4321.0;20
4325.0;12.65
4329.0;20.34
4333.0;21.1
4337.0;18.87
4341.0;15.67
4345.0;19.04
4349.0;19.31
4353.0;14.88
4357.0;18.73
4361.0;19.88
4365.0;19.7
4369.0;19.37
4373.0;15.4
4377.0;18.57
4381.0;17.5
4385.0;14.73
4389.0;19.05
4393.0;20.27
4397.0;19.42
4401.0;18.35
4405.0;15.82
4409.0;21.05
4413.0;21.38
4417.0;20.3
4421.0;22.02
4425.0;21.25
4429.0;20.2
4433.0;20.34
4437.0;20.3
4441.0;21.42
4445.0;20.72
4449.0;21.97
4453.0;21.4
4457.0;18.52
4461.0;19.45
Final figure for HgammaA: -3.92 angstrom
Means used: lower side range 15.3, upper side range 18.6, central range 18.2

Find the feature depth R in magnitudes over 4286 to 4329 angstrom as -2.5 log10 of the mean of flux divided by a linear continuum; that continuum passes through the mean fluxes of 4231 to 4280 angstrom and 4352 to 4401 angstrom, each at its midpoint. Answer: 0.14 mag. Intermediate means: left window 17.2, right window 18.2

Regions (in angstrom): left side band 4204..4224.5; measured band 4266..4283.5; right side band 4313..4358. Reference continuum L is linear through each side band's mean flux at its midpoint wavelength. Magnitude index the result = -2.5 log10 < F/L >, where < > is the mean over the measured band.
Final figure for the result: 0.16 mag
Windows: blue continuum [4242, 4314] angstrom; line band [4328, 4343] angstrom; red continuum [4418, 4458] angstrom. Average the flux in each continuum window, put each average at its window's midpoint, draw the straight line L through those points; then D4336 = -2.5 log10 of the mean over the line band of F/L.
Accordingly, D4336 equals -0.08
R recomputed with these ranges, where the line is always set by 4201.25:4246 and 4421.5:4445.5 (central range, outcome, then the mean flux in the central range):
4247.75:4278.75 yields 0.094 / 16.9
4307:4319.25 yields 0.197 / 16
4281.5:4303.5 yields 0.219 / 15.4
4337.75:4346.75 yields 0.118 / 17.5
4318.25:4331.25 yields 0.079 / 17.9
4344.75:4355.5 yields 0.120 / 17.6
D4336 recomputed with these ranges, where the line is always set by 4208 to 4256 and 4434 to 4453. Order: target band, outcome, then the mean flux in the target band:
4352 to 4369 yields 0.064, 18.6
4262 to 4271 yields -0.040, 18.9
